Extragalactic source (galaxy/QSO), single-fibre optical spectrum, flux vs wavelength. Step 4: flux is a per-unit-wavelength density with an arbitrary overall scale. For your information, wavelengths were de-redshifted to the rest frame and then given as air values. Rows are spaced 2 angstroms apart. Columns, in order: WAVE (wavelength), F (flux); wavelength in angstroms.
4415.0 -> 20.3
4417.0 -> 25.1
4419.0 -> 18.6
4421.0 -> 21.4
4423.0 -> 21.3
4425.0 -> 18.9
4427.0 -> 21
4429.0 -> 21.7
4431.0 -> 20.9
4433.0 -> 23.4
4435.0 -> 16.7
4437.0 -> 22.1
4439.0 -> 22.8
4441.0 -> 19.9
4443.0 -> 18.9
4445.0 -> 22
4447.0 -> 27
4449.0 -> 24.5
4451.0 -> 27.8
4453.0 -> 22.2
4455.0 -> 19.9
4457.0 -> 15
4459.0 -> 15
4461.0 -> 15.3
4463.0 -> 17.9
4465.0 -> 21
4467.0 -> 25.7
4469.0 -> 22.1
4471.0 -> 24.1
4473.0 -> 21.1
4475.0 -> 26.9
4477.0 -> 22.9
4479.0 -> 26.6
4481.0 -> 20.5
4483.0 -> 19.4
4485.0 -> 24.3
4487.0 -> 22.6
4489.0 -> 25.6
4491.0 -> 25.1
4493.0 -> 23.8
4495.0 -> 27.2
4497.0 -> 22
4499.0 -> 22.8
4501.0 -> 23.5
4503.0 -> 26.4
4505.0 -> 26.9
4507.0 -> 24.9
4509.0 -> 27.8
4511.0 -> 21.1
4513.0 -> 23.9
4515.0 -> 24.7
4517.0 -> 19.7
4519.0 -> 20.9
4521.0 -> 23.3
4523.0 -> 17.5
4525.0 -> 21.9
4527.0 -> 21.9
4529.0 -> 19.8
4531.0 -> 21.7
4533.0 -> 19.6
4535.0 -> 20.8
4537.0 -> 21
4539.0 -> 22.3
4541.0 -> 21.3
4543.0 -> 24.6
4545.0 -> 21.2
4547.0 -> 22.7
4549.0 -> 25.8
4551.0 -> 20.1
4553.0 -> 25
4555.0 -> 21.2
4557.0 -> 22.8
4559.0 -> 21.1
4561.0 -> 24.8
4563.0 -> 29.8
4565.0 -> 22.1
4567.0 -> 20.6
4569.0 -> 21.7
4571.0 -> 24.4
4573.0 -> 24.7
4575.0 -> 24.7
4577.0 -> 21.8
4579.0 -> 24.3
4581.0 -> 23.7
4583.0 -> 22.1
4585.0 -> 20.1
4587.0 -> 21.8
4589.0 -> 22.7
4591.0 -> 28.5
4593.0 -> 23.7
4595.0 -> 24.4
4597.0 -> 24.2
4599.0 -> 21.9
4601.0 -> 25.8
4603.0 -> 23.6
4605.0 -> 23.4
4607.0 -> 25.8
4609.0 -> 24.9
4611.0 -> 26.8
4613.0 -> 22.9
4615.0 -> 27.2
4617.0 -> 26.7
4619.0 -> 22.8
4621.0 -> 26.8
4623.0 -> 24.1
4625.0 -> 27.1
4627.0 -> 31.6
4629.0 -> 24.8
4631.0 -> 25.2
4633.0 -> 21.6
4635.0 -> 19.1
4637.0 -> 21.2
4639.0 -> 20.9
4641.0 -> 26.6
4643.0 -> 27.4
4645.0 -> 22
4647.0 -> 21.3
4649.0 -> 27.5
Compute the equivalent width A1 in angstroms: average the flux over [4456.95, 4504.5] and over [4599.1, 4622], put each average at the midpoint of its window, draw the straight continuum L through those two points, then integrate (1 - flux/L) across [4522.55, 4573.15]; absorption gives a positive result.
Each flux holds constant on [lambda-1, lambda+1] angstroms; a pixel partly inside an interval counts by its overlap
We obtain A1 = 3.21 angstroms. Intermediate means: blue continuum 22.6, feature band 22.3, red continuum 25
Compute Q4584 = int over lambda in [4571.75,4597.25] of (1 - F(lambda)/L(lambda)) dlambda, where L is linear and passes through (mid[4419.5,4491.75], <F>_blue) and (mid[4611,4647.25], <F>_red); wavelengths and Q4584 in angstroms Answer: 0.2 angstroms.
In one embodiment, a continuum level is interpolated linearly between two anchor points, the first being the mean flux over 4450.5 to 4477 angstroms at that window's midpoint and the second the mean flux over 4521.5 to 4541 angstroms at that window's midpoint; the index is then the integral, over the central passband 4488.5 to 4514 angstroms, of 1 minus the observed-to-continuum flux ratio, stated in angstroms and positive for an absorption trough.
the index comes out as -4.6 angstroms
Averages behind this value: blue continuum 21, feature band 24.7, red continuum 20.8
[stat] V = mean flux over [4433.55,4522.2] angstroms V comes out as 22.6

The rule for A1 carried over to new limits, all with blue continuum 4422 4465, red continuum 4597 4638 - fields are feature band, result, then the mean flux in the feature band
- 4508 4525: 0.00 angstroms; 22.3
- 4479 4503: -2.03 angstroms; 23.6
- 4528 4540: 0.99 angstroms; 20.9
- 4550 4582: 0.25 angstroms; 23.3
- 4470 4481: -1.31 angstroms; 24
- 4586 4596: -0.07 angstroms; 24.2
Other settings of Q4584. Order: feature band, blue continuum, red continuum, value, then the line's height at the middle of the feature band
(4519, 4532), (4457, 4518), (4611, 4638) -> 1.3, 23.4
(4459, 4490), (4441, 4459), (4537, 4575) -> -0.2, 22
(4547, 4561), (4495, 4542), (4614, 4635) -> 0.4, 23.5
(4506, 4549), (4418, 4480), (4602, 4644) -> 1.5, 22.9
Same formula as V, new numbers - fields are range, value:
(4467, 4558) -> 22.9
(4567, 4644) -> 24.2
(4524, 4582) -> 22.7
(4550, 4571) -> 23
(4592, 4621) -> 24.7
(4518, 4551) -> 21.6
